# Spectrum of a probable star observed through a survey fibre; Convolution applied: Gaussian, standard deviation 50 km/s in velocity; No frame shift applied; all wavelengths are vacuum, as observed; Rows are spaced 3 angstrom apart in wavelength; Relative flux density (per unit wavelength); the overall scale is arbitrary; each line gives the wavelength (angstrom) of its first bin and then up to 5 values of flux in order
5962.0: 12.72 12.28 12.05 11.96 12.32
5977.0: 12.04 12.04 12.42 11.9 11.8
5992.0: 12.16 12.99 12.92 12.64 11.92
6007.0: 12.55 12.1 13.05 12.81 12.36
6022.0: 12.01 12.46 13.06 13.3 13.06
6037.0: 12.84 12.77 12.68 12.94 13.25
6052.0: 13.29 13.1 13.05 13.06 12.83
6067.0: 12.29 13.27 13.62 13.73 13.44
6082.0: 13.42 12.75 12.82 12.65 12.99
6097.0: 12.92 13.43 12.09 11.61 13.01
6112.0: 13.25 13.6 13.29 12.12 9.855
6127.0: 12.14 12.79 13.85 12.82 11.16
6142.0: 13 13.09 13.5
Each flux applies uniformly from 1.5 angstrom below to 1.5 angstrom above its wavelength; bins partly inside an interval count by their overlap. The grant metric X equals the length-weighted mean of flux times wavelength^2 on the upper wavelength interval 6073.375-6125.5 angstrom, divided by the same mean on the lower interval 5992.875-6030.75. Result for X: 1.04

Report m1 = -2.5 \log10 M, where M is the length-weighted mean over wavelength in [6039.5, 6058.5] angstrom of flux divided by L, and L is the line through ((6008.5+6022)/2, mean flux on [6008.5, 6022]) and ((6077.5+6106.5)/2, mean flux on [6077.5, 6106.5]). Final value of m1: -0.030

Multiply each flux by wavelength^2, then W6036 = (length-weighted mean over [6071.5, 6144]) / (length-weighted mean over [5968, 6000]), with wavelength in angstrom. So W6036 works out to 1.09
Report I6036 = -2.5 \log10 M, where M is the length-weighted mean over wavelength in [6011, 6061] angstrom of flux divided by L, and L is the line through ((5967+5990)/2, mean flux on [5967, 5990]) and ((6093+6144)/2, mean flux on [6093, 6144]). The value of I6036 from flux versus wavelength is -0.051 mag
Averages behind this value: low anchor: 12.1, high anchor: 12.6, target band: 12.9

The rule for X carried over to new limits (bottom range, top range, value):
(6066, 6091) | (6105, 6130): 0.95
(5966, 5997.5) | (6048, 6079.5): 1.11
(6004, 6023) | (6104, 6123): 1.06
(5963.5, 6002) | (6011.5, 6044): 1.06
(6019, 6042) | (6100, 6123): 1.02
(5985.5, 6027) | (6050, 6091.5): 1.08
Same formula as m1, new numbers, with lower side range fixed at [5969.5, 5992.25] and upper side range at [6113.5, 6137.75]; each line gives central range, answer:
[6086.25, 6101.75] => -0.04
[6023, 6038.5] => -0.06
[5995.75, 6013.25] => -0.03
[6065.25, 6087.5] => -0.07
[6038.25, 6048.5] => -0.05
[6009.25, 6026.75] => -0.03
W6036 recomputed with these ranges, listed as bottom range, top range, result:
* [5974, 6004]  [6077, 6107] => 1.08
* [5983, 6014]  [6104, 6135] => 1.05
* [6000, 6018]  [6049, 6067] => 1.06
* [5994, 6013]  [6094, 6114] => 1.05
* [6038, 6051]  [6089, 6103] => 1.01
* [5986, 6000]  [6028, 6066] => 1.07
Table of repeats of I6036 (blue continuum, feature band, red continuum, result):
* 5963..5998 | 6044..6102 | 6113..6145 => -0.059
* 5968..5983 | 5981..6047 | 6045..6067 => -0.002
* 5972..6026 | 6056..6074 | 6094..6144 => -0.045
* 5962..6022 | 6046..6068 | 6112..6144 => -0.049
